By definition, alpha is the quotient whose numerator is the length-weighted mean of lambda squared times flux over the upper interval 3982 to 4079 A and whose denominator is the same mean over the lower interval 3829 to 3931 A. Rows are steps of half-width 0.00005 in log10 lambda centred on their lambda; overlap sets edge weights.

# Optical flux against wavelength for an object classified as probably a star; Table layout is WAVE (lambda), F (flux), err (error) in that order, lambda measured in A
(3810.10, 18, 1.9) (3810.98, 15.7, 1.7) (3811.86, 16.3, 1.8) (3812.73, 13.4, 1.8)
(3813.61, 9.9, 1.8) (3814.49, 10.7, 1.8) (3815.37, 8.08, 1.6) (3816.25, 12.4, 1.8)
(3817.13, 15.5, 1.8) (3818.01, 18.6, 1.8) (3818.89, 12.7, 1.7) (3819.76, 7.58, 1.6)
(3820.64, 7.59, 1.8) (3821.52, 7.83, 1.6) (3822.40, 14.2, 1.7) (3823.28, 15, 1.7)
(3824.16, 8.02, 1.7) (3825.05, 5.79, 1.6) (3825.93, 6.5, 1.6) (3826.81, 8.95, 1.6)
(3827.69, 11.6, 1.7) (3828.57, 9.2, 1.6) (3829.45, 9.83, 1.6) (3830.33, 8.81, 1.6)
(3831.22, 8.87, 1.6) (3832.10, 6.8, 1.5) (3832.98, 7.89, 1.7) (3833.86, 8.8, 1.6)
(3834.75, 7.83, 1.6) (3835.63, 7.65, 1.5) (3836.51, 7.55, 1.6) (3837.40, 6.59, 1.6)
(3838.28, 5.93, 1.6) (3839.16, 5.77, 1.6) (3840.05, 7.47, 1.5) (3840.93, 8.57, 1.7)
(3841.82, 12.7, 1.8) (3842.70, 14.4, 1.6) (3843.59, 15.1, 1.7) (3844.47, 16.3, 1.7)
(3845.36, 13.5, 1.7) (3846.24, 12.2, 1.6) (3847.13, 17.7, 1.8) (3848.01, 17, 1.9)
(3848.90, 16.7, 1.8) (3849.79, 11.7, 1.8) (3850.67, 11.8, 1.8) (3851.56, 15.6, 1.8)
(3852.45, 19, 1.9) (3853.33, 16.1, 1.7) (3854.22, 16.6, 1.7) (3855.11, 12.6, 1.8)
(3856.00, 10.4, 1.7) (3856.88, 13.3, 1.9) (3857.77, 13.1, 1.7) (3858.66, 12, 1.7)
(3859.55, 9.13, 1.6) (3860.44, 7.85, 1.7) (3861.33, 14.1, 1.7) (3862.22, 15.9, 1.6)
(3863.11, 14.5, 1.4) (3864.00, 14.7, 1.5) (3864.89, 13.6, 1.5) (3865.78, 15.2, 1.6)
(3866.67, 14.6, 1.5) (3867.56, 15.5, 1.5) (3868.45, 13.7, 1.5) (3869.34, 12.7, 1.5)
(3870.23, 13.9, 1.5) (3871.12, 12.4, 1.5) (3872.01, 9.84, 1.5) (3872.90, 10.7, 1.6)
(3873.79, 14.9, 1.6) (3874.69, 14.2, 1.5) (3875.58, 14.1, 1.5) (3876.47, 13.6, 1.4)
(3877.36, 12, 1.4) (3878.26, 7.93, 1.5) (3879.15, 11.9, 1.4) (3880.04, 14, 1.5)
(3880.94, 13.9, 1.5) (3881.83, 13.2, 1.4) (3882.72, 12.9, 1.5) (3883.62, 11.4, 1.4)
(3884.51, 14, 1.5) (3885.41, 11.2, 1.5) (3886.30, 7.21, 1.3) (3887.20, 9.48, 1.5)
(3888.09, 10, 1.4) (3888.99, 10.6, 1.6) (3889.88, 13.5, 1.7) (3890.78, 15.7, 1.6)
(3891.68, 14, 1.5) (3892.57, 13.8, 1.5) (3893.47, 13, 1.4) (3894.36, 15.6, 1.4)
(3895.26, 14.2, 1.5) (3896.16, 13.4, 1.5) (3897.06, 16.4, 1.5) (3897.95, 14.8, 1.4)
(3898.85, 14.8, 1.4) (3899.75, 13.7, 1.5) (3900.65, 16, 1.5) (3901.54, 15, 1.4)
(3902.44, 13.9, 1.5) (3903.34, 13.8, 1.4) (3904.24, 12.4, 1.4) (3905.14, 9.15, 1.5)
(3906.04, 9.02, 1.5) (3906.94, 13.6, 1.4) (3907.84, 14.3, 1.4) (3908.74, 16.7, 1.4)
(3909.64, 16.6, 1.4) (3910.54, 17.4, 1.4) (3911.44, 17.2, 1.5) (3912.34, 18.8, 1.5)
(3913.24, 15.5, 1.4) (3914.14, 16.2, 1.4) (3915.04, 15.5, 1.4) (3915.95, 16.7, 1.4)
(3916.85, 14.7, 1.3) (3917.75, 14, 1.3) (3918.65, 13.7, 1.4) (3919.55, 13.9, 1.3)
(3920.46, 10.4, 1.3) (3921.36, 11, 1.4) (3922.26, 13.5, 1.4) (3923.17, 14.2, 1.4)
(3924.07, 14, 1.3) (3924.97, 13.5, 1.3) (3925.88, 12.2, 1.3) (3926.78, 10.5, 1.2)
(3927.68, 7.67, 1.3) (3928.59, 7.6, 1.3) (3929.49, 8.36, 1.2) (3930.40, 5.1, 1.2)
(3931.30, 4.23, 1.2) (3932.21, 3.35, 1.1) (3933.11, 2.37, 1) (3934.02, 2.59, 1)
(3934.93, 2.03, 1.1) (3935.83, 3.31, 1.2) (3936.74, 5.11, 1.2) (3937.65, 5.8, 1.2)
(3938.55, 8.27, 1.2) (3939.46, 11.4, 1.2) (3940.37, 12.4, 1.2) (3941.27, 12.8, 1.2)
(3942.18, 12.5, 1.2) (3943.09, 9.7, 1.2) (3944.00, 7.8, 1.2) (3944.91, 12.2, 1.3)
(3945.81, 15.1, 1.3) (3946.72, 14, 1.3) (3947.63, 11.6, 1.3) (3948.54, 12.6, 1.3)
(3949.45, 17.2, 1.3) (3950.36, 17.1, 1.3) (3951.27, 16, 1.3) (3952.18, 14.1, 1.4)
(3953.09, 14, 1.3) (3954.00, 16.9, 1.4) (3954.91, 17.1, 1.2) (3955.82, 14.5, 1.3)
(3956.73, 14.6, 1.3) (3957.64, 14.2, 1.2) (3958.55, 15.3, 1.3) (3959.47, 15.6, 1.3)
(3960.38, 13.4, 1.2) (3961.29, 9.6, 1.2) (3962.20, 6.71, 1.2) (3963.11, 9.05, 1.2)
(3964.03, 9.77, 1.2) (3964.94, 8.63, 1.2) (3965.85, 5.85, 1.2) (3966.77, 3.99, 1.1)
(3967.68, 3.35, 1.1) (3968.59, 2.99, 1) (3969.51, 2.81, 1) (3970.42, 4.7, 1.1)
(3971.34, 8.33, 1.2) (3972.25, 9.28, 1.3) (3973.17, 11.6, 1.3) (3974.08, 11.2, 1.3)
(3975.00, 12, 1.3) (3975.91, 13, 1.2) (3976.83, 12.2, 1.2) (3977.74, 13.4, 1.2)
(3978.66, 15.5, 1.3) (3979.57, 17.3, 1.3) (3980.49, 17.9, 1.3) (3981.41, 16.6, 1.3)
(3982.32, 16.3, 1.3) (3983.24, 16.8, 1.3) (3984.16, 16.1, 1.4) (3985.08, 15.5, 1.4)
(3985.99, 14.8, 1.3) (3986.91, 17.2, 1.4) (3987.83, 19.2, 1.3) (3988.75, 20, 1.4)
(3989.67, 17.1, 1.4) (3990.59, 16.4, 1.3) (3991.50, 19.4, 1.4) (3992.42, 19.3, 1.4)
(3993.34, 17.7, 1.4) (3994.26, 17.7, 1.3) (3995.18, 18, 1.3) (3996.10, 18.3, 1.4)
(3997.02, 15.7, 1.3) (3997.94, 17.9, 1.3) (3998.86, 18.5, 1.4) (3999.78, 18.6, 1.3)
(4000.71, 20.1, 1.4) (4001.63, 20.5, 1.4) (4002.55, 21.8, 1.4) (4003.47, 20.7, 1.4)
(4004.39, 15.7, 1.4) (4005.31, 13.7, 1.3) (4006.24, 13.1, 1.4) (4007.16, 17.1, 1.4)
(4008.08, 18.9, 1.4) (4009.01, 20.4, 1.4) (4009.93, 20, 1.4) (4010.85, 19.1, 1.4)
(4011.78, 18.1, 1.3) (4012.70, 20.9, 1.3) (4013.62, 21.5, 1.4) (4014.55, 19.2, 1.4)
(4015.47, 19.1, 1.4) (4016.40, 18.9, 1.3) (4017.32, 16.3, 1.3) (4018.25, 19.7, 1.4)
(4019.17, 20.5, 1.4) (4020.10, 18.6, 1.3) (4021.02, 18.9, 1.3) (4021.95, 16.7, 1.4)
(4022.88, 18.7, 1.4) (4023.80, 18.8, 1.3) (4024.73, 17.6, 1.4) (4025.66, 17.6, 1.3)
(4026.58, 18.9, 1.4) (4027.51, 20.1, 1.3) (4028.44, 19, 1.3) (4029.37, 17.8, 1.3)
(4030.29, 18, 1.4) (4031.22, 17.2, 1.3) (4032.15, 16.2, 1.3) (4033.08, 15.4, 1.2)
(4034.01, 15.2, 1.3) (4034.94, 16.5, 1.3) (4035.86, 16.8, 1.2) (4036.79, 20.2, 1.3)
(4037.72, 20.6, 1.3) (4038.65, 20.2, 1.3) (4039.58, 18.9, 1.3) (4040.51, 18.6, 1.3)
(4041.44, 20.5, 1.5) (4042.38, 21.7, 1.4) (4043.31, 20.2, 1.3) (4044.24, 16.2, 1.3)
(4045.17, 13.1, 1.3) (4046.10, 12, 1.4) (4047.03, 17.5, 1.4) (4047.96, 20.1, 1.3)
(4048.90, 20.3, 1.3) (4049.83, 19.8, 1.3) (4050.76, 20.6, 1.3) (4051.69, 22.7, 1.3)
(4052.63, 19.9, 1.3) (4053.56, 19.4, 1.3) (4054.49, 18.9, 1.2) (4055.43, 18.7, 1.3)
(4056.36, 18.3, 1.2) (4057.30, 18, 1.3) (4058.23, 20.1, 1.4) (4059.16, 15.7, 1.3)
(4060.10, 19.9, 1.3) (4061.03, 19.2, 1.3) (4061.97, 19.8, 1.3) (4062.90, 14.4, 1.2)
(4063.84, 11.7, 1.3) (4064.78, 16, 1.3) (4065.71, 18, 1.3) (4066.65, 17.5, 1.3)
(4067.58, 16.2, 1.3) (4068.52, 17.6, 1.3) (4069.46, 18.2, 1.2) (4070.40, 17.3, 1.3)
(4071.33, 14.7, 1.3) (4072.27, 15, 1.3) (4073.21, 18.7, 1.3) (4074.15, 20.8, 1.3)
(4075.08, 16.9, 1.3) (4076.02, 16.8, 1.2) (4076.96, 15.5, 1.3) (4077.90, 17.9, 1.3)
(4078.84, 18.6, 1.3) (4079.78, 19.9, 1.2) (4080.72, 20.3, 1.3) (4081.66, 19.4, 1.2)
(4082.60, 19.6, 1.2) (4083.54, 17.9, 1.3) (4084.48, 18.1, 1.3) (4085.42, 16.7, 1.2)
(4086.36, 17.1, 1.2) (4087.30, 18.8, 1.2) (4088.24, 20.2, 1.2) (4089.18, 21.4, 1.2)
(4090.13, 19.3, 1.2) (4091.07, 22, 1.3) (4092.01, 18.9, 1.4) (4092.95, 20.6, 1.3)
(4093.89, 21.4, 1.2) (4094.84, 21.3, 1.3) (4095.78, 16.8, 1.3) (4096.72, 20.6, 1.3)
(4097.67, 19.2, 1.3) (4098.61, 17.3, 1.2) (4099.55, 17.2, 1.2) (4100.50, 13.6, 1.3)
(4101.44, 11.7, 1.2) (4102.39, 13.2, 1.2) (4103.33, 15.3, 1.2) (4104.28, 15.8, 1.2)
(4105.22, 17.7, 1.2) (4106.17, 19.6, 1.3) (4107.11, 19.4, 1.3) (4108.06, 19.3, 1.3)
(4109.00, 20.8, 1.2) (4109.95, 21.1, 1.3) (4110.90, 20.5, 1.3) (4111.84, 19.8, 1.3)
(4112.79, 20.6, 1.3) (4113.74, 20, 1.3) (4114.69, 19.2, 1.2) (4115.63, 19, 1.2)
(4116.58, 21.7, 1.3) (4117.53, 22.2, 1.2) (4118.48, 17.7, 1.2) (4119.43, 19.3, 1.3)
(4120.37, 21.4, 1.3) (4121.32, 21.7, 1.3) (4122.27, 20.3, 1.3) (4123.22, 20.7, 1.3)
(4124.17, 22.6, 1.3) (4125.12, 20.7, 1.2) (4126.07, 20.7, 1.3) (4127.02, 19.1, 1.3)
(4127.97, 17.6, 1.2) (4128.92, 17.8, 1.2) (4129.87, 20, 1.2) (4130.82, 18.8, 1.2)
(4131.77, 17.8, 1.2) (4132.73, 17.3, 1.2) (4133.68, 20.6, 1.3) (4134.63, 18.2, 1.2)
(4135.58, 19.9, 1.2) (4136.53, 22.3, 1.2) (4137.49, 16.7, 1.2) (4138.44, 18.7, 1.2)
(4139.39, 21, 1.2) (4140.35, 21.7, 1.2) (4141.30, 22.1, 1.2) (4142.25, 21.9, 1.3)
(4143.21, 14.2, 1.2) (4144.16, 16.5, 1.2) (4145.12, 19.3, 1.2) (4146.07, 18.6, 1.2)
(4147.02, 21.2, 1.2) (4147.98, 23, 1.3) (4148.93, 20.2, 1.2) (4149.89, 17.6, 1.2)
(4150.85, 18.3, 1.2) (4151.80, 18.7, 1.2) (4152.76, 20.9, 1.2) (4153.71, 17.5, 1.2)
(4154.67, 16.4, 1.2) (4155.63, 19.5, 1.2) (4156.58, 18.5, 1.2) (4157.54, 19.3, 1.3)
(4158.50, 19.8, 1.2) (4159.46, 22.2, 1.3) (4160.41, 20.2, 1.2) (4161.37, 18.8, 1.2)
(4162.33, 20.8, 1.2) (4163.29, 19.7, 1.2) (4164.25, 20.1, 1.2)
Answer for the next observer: 1.54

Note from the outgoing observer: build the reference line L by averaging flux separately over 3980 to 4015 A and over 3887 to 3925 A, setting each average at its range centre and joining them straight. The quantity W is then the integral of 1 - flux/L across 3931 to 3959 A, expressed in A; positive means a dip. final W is 8.6 A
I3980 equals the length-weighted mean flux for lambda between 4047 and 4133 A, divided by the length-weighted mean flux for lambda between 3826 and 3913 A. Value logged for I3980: 1.48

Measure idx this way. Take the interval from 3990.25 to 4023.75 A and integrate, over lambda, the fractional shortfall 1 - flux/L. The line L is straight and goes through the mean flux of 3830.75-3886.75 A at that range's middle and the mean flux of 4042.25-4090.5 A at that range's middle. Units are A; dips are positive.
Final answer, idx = -4.2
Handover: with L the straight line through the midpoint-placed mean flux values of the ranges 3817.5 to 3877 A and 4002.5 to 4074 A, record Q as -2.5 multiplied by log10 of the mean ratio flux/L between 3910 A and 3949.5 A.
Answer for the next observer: 0.30 mag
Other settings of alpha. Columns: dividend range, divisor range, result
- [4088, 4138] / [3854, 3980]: 1.76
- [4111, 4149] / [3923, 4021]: 1.57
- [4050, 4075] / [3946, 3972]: 1.69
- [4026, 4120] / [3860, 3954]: 1.61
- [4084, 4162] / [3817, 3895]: 1.83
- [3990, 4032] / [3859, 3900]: 1.52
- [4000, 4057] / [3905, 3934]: 1.62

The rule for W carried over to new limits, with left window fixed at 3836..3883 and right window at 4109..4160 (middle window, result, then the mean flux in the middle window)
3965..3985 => 6.0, 11.1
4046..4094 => -0.8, 18.4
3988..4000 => -1.4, 18.1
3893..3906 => 0.0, 13.8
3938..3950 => 2.3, 12.1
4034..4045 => -0.9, 18.8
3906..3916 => -1.2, 15.8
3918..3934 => 5.4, 9.6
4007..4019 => -1.9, 19.3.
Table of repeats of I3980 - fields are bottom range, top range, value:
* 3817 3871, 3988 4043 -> 1.56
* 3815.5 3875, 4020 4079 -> 1.52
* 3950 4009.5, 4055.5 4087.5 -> 1.22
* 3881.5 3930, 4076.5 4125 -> 1.43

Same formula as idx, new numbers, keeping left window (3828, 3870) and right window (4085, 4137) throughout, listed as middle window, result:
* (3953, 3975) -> 7.30 A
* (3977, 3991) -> -0.76 A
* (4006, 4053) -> -4.38 A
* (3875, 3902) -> 0.21 A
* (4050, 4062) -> -1.12 A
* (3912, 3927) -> -0.07 A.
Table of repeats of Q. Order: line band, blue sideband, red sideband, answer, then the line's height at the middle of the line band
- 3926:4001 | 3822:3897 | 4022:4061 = 0.28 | 15.7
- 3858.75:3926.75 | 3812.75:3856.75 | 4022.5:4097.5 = -0.03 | 13.1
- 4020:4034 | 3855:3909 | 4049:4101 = -0.05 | 17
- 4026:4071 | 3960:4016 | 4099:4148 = -0.08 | 16.8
